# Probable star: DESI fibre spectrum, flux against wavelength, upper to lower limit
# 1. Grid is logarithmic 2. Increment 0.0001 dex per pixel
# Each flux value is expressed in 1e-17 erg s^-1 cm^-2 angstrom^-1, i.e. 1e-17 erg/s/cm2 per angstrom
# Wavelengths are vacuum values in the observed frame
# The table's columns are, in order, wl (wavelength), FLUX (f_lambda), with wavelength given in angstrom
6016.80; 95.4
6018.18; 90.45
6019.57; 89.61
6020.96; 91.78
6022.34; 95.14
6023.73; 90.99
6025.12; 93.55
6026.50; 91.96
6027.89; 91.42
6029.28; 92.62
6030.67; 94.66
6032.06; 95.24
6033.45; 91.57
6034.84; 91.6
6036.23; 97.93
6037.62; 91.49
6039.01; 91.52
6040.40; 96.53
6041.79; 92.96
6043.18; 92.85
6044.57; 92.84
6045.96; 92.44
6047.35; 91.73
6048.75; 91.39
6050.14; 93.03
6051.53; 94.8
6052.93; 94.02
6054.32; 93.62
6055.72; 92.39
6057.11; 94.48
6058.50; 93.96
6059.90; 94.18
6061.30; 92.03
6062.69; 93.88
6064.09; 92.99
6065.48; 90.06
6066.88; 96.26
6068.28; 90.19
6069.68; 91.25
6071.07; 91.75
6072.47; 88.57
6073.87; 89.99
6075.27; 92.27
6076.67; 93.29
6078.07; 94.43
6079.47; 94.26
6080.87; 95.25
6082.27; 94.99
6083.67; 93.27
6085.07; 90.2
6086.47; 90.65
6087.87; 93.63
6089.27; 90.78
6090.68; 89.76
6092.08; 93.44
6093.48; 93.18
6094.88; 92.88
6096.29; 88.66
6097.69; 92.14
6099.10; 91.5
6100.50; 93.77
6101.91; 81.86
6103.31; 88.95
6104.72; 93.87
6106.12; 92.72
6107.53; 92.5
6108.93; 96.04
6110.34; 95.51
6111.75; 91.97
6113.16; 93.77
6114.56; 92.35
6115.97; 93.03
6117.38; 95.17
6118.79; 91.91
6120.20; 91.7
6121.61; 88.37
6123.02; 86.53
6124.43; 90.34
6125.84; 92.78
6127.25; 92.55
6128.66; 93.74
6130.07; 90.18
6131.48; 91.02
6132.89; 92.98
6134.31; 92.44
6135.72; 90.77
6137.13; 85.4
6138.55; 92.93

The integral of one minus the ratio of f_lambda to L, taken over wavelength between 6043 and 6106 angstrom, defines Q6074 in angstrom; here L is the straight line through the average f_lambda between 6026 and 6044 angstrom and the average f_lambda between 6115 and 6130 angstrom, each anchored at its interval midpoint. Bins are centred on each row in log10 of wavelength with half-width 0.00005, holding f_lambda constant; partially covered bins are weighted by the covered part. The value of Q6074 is 0.2 angstrom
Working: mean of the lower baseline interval 93.3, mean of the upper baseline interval 91.5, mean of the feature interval 92.3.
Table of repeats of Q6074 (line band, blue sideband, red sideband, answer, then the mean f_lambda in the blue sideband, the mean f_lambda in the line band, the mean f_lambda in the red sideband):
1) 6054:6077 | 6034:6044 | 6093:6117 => 0.1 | 93.6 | 92.4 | 92.1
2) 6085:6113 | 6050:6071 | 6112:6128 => 0.1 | 93.1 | 91.8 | 91.7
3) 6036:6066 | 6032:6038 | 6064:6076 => -0.2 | 93.5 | 93.2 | 91.4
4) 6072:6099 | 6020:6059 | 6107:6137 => 0.1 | 93.1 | 92.2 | 92.1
